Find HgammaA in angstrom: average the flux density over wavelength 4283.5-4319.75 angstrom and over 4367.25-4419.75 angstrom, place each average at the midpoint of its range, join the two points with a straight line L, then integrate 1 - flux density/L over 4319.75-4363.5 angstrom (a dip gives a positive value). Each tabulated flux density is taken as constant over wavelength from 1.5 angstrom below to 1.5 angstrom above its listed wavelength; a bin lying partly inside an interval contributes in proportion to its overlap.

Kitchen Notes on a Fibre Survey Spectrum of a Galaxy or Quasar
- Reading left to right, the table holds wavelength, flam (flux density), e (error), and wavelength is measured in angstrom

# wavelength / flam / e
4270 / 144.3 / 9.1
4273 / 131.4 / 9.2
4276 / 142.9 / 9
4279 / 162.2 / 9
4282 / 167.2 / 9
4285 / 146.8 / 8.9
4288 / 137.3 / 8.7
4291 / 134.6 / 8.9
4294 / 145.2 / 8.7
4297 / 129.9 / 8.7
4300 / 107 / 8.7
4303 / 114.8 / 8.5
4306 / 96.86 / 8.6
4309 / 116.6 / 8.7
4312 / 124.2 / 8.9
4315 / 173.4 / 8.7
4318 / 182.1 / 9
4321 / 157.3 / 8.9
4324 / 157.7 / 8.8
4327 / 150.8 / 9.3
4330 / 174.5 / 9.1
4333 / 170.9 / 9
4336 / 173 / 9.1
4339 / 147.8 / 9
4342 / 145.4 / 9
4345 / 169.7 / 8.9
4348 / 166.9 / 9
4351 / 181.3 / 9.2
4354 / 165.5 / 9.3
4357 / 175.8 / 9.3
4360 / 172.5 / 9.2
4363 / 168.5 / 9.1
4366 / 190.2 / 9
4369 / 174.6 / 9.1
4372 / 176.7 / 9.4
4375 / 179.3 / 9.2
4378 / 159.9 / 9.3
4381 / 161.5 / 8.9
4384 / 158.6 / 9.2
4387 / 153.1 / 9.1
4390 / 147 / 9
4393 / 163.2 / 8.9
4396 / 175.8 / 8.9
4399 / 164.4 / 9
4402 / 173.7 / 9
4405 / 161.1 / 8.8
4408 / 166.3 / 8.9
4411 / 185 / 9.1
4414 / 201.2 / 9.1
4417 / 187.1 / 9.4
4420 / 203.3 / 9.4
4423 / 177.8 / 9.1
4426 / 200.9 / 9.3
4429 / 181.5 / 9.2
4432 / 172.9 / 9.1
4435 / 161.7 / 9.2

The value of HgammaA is -4.4 angstrom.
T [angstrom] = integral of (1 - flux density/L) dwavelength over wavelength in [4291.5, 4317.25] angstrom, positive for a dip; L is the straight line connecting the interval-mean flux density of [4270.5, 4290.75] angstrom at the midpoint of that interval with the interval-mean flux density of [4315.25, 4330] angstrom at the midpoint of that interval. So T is 4.7 angstrom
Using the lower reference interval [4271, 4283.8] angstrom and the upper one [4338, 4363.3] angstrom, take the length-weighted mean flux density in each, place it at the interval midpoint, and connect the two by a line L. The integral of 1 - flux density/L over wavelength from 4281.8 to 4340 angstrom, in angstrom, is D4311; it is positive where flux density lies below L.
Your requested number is 4.80 angstrom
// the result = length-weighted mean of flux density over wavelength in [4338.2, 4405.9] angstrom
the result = 167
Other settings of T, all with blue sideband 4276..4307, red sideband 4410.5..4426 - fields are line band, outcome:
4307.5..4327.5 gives -0.64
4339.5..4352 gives -0.32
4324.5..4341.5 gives -0.90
